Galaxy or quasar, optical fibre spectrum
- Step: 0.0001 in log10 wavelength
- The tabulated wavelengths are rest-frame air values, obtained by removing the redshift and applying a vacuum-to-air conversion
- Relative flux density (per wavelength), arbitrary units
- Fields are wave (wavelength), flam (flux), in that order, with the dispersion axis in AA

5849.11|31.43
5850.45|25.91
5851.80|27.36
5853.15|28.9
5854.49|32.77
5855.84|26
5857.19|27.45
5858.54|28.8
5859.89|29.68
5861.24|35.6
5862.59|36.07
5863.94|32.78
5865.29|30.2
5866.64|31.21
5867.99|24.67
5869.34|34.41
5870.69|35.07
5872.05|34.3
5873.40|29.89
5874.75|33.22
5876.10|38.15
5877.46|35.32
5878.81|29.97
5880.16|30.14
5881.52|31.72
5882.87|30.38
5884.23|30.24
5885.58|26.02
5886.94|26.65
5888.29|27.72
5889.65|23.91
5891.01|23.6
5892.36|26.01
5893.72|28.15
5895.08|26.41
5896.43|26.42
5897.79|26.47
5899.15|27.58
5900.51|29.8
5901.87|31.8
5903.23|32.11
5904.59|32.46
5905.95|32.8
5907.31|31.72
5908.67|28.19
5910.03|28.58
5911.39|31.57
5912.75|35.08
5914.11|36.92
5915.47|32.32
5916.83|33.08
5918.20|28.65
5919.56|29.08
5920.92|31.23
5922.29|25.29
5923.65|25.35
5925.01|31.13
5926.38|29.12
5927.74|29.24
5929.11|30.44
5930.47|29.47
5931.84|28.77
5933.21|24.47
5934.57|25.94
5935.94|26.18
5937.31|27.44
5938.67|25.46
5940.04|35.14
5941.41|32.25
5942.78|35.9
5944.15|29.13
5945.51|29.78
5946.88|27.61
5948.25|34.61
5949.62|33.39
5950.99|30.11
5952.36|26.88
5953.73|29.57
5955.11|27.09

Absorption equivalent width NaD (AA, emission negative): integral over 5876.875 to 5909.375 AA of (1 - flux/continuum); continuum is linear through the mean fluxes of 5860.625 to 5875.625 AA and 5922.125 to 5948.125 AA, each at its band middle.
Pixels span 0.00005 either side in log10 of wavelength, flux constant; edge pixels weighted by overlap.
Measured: 2.4 AA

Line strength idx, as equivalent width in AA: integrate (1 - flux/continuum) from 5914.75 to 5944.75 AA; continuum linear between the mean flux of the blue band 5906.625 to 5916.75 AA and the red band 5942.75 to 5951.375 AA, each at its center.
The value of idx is 2.2 AA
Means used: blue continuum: 32.1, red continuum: 31.2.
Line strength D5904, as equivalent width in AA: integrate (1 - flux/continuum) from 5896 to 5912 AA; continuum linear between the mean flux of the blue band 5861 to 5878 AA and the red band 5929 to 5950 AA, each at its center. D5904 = 0.7 AA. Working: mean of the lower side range 33.1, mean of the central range 30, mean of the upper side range 29.7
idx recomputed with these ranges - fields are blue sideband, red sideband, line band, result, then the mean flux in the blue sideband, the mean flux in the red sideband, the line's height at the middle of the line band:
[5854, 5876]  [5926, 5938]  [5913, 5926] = -0.9 AA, 31.5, 27.9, 28.6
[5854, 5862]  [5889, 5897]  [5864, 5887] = -2.9 AA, 30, 25.8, 27.9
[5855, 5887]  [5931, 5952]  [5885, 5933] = 1.9 AA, 31.3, 29.7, 30.4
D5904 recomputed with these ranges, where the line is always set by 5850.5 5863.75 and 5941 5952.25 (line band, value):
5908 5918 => -0.4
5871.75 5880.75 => -0.8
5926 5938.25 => 1.3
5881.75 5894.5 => 1.4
